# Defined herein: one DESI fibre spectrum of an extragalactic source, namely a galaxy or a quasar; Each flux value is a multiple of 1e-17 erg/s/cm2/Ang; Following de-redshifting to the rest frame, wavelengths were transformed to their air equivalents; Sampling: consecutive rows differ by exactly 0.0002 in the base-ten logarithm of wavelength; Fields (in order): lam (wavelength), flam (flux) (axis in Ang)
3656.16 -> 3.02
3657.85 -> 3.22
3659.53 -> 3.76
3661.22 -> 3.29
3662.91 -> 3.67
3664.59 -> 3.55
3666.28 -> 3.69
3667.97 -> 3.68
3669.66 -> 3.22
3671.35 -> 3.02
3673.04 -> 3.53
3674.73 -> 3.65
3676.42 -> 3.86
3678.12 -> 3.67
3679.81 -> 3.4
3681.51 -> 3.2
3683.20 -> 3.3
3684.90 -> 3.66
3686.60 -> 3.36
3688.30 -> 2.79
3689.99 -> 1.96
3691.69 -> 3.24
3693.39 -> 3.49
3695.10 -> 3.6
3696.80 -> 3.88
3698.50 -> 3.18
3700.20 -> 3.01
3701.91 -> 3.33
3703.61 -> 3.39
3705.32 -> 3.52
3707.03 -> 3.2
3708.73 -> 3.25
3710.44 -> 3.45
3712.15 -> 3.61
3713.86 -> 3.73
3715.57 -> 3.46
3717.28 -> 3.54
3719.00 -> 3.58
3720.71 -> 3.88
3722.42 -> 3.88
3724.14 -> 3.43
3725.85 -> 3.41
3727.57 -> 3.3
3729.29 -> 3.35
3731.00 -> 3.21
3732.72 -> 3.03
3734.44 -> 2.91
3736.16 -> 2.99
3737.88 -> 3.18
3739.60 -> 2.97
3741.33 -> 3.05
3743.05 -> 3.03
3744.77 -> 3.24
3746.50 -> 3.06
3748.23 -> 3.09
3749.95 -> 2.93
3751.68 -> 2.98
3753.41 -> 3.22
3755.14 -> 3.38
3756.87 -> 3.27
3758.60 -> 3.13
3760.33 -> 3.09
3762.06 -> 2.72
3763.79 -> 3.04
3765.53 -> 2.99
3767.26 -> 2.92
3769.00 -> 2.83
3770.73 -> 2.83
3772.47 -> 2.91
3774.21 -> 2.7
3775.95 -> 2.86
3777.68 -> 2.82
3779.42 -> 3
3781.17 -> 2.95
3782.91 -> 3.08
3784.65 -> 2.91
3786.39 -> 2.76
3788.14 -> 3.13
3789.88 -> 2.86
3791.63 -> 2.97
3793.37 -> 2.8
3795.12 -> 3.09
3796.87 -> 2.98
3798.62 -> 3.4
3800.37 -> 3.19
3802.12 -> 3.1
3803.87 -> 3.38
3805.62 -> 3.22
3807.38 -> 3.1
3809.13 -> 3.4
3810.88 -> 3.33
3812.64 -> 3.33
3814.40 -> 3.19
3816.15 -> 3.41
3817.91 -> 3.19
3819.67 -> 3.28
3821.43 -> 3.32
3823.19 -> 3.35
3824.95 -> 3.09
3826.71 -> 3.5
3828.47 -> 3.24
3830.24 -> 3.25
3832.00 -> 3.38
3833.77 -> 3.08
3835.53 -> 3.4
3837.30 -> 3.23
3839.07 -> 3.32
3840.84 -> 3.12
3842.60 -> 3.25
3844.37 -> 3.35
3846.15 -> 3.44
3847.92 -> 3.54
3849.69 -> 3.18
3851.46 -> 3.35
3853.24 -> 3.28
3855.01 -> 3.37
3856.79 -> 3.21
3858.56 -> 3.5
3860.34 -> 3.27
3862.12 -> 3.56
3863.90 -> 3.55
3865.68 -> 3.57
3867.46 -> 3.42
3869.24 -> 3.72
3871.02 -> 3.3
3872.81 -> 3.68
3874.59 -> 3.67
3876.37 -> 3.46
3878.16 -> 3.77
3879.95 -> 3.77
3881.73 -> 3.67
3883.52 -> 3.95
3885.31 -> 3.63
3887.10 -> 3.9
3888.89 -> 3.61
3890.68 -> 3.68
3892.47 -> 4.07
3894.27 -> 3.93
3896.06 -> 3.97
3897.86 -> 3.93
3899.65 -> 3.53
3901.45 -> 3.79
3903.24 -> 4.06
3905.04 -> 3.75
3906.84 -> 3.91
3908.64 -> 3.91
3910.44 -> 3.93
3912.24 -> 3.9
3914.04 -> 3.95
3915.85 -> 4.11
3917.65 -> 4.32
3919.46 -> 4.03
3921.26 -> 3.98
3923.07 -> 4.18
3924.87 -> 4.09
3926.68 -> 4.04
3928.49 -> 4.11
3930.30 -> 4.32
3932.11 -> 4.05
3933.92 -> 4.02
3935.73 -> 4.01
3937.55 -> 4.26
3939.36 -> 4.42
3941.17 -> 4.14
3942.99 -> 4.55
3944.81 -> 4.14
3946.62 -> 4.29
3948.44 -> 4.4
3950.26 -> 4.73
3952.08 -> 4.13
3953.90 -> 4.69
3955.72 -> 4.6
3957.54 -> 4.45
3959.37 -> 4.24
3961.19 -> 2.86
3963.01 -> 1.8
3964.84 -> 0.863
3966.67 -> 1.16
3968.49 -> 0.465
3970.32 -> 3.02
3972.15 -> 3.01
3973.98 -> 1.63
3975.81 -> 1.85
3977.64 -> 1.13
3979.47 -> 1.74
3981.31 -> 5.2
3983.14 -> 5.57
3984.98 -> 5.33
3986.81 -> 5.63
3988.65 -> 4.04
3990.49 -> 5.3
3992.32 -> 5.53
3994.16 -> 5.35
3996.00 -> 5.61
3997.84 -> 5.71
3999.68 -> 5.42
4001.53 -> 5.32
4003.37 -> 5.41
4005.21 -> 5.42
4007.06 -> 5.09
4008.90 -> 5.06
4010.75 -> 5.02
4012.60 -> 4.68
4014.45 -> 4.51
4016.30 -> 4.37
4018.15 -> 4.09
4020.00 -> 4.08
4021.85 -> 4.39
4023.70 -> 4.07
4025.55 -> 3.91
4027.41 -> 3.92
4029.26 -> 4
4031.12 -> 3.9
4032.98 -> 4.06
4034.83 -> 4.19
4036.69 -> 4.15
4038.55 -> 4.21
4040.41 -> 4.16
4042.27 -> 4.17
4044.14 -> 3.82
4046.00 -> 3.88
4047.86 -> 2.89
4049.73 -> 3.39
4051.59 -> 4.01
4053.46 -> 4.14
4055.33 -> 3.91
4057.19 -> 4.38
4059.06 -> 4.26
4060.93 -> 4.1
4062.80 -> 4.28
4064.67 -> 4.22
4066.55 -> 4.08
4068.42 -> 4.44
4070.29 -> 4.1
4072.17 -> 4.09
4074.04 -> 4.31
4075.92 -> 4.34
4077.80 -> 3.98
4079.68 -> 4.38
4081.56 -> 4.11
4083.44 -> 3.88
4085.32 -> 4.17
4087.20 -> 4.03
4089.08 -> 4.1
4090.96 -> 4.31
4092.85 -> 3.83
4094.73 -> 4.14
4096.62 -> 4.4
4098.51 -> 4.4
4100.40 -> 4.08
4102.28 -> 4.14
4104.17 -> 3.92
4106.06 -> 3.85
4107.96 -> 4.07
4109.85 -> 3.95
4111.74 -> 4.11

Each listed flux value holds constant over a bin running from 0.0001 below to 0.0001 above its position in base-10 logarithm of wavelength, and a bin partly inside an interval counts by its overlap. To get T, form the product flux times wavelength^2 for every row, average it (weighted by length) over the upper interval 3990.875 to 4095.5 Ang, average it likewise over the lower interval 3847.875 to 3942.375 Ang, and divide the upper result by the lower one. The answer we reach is 1.23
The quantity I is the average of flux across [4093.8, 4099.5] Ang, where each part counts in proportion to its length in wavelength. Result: 4.31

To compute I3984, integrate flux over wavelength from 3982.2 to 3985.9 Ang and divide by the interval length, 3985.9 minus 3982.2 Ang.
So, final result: 5.45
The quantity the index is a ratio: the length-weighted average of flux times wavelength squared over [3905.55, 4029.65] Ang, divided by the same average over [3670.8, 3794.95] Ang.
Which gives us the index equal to 1.45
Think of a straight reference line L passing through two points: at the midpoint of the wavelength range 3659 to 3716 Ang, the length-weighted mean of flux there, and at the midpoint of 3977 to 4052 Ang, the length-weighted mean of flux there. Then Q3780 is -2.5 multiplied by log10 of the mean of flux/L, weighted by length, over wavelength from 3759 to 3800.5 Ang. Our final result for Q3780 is 0.24 mag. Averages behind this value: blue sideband 3.4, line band 2.95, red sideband 4.45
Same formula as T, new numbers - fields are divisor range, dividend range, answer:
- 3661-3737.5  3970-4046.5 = 1.50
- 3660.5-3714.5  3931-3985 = 1.18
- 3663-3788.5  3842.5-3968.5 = 1.27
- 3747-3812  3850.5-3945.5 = 1.34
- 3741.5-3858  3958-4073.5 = 1.43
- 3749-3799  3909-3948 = 1.50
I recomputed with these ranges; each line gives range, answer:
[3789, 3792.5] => 2.92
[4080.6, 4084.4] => 4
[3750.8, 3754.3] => 3.1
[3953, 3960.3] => 4.49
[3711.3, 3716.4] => 3.6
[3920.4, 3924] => 4.09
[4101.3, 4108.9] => 4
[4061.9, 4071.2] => 4.22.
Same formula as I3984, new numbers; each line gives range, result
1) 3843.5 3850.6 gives 3.38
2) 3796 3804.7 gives 3.21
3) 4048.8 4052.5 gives 3.7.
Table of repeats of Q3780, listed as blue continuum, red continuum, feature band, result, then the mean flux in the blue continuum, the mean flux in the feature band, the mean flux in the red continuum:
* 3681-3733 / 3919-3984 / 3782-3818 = 0.101 mag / 3.37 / 3.13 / 3.55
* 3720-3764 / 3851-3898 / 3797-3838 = 0.052 mag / 3.18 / 3.27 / 3.62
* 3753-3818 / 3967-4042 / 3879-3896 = -0.061 mag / 3.06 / 3.81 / 4.22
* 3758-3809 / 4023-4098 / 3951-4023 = -0.070 mag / 3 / 4.05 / 4.07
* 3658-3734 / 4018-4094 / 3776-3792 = 0.212 mag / 3.41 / 2.94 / 4.07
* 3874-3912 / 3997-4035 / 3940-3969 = 0.190 mag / 3.81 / 3.52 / 4.61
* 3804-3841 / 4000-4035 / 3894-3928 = -0.035 mag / 3.28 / 3.97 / 4.52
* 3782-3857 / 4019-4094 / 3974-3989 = 0.038 mag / 3.22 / 3.67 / 4.07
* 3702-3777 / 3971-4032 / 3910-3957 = -0.032 mag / 3.2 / 4.21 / 4.4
